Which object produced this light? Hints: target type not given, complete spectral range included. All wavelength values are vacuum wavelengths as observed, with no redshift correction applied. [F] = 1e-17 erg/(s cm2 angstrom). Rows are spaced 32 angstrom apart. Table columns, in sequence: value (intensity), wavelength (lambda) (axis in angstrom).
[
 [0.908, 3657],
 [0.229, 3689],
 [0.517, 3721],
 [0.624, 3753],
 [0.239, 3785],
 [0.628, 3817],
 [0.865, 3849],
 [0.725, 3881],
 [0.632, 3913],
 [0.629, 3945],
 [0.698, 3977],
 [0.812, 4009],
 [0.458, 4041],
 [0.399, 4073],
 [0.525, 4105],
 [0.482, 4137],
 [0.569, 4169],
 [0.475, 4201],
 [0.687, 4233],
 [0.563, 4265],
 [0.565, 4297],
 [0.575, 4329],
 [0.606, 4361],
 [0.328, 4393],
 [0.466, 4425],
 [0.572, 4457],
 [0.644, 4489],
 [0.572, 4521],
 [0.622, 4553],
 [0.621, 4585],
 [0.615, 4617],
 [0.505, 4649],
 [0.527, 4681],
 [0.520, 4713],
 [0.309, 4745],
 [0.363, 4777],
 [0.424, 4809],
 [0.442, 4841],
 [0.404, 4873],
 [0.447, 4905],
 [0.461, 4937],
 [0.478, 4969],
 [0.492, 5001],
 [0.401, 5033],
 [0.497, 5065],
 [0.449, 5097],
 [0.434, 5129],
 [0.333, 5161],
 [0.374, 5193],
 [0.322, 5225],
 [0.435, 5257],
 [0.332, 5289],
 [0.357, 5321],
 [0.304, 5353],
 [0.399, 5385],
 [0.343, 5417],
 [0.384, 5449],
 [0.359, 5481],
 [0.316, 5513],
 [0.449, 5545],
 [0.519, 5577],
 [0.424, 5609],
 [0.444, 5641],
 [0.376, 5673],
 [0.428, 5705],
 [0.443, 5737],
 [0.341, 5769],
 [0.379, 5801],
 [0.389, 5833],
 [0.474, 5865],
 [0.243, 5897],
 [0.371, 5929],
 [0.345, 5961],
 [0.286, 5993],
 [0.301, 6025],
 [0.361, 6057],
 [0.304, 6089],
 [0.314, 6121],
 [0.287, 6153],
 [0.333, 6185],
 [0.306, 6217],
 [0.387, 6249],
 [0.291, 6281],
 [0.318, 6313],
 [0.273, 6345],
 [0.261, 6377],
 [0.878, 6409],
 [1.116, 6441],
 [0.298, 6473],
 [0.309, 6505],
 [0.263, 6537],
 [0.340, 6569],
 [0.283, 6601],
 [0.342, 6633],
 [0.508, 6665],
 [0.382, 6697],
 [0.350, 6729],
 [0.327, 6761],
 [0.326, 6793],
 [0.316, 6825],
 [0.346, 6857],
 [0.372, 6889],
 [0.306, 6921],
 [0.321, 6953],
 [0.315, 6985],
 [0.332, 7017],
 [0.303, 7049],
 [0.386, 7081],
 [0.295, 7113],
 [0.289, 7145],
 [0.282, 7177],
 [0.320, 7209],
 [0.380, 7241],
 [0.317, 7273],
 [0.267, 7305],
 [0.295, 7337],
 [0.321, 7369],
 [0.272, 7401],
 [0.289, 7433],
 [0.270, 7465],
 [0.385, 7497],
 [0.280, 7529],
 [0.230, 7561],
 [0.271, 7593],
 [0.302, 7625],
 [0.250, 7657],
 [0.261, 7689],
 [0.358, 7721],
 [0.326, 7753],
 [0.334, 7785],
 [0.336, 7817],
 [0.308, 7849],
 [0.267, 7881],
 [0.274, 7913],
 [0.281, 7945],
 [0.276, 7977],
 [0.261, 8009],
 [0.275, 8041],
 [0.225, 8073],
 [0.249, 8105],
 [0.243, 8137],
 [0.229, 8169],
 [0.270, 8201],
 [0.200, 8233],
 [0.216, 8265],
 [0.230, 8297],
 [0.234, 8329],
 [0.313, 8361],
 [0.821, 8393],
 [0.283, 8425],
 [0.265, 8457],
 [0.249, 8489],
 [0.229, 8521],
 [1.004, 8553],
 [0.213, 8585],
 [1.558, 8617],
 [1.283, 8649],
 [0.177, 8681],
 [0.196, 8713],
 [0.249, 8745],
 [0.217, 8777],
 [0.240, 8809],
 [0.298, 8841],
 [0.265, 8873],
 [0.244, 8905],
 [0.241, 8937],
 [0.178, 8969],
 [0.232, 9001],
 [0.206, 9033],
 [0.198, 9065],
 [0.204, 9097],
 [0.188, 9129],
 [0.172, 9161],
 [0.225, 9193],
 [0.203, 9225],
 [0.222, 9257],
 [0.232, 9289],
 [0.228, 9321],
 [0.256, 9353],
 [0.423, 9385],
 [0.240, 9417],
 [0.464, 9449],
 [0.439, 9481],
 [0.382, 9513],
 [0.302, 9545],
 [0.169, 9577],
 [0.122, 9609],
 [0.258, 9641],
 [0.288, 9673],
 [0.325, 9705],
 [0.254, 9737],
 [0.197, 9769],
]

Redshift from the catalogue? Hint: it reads 0.72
